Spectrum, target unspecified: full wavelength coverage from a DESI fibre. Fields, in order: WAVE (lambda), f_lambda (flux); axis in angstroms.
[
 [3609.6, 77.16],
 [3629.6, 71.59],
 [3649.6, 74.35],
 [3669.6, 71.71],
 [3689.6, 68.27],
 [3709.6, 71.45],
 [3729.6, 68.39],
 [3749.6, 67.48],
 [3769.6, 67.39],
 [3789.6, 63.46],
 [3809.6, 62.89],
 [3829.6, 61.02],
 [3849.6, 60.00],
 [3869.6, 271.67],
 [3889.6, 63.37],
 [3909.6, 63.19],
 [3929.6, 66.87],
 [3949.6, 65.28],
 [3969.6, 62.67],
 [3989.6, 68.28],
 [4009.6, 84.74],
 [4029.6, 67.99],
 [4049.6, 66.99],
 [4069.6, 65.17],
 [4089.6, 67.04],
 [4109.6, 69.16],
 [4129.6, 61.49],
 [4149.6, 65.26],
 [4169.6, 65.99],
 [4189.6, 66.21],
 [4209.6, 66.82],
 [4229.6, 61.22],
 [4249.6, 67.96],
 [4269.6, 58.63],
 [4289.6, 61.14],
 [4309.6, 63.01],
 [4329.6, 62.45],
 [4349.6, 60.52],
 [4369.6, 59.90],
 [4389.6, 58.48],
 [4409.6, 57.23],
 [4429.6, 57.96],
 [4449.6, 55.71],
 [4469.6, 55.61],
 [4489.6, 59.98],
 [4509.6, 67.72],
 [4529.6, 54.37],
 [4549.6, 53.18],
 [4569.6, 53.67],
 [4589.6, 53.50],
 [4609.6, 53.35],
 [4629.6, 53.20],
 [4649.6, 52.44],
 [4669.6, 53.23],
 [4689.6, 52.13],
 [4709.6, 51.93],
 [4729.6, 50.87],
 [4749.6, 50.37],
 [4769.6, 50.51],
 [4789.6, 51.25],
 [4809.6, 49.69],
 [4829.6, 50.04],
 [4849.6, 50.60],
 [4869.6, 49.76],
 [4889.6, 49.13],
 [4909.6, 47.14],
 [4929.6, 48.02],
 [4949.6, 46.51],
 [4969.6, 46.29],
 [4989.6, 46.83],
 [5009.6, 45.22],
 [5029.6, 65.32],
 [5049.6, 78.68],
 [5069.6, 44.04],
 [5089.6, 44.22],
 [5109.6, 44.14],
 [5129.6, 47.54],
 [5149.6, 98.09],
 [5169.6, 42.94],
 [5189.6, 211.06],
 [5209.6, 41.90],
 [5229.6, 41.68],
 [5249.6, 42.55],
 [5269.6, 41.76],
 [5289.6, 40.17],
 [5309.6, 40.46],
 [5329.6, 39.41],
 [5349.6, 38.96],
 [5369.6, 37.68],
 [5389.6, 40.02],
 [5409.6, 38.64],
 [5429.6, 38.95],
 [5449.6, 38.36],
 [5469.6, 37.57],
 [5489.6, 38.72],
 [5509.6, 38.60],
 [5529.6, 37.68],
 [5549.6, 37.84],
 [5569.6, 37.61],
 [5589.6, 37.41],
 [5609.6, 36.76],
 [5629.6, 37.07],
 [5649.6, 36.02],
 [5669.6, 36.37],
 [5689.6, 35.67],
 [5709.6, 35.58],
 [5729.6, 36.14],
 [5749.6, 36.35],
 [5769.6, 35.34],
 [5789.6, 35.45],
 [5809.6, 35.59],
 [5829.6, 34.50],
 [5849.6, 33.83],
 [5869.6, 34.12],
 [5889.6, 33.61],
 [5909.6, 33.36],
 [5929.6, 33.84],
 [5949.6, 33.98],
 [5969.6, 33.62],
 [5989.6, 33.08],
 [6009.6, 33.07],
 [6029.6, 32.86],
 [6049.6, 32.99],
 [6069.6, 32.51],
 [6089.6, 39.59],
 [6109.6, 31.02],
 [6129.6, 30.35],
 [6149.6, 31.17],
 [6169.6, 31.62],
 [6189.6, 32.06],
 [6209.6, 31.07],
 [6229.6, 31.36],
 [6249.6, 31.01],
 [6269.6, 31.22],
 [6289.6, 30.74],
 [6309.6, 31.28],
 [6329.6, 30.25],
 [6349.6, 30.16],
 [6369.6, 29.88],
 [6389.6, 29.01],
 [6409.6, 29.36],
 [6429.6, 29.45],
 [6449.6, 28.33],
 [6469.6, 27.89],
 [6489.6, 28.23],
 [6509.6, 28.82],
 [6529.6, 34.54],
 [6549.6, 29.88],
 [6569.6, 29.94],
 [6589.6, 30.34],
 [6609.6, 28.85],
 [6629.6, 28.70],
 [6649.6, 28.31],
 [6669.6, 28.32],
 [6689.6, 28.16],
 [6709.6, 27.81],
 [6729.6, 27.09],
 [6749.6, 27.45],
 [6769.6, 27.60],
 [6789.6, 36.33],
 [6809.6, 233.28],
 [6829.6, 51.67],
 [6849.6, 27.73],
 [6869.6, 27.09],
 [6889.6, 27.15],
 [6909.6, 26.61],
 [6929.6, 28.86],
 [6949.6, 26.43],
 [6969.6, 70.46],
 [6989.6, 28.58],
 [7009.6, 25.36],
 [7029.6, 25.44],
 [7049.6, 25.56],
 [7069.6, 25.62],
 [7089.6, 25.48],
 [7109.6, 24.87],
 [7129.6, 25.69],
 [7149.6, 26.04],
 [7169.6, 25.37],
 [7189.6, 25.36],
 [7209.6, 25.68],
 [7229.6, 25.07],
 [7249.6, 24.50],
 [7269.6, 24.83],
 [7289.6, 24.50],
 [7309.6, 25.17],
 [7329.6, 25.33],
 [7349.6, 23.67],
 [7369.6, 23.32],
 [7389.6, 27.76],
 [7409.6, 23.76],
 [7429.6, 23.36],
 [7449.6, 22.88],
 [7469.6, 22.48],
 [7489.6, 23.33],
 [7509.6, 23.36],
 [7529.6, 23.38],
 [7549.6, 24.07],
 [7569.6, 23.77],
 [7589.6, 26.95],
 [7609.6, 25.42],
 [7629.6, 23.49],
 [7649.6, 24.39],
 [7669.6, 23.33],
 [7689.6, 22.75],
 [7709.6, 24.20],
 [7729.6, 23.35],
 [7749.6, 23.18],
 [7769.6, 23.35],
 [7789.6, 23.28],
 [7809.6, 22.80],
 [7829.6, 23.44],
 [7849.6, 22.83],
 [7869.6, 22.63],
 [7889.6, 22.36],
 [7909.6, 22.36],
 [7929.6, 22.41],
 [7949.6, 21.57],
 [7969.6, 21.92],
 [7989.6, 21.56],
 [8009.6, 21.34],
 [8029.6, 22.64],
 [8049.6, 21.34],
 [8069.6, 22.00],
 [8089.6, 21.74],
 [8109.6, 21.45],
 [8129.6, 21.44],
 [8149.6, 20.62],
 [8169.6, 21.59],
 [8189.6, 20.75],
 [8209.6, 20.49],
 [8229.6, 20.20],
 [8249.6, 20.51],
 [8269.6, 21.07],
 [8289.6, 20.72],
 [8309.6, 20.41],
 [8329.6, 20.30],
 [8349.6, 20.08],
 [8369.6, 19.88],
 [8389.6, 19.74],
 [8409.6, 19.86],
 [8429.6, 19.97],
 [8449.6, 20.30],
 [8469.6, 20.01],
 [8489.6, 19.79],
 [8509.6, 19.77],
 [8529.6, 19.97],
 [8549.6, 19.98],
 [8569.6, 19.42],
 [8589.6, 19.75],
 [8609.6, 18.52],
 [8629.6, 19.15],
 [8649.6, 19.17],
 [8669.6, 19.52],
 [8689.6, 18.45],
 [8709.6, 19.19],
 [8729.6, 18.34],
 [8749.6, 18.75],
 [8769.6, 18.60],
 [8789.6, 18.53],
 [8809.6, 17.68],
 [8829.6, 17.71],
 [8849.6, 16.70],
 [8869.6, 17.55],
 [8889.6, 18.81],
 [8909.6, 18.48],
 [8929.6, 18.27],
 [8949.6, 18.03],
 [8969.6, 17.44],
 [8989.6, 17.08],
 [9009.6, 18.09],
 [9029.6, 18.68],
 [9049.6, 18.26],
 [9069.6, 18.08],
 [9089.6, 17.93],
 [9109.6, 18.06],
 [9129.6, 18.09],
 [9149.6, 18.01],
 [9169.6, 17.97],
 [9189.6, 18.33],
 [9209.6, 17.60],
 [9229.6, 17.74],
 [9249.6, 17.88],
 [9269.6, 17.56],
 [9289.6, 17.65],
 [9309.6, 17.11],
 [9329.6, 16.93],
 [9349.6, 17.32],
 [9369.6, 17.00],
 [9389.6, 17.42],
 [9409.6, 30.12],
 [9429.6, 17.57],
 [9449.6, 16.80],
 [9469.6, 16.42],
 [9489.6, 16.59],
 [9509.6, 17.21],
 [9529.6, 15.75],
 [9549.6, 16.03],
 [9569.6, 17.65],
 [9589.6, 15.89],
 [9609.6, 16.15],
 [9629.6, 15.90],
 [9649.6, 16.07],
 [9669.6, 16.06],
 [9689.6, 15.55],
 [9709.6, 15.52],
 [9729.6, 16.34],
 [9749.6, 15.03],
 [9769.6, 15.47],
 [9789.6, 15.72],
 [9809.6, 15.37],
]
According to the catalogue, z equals 0.036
